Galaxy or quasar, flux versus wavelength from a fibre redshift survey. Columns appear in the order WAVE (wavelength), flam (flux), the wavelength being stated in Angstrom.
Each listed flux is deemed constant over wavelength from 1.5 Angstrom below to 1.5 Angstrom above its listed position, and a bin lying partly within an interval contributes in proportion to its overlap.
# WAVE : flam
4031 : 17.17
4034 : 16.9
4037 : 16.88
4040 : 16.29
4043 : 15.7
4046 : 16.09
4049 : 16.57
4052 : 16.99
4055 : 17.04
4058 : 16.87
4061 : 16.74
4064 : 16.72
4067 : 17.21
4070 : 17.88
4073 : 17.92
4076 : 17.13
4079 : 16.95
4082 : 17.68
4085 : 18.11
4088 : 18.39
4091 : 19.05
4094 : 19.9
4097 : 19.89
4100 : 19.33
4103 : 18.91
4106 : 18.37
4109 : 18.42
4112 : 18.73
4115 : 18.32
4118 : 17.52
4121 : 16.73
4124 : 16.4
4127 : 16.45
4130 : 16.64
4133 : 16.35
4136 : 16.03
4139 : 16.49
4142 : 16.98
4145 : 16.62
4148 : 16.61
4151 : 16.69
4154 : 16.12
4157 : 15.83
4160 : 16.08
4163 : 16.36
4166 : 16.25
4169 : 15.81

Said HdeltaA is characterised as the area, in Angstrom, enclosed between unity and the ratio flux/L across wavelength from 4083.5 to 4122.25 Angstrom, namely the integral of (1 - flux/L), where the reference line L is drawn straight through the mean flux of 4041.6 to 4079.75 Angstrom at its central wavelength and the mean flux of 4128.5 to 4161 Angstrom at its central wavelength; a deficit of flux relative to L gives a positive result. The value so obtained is -4.5 Angstrom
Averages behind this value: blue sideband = 16.9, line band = 18.6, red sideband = 16.4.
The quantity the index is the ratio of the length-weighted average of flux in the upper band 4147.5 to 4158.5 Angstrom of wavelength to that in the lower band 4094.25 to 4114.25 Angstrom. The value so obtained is 0.9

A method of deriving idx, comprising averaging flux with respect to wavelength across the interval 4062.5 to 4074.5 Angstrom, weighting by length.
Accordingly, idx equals 17.4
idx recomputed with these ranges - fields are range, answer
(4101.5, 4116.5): 18.6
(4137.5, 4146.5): 16.7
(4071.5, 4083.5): 17.4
